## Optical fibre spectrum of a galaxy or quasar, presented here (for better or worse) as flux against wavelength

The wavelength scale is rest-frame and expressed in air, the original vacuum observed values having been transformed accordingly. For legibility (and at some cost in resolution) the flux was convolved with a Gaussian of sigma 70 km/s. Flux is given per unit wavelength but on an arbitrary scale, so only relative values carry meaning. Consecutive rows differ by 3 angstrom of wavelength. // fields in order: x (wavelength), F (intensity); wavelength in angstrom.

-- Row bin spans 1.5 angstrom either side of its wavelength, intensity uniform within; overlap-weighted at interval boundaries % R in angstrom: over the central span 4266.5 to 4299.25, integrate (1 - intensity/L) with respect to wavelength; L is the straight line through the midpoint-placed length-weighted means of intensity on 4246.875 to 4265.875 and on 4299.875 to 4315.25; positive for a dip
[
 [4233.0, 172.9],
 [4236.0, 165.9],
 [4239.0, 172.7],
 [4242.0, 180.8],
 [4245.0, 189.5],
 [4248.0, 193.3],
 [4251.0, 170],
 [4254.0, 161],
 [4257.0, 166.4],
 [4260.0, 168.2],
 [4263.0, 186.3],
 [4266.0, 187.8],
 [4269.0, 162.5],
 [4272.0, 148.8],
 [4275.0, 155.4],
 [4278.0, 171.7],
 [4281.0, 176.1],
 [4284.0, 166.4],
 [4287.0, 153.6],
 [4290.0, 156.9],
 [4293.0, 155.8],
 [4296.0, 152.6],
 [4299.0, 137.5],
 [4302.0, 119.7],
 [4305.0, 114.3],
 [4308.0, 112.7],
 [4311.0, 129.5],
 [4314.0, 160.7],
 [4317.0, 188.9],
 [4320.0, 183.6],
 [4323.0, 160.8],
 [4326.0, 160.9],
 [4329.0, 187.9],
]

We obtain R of -2.1 angstrom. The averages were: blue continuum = 175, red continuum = 127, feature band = 160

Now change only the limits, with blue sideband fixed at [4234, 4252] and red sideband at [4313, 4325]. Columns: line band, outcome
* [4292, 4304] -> 2.4 angstrom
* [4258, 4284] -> 1.1 angstrom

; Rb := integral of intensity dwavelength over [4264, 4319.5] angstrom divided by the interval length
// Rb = 154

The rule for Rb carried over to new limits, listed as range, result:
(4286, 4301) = 150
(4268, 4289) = 162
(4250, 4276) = 168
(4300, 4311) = 118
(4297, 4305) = 127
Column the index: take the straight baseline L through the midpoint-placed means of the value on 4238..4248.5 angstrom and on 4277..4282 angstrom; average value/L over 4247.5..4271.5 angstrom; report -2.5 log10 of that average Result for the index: 0.04 mag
